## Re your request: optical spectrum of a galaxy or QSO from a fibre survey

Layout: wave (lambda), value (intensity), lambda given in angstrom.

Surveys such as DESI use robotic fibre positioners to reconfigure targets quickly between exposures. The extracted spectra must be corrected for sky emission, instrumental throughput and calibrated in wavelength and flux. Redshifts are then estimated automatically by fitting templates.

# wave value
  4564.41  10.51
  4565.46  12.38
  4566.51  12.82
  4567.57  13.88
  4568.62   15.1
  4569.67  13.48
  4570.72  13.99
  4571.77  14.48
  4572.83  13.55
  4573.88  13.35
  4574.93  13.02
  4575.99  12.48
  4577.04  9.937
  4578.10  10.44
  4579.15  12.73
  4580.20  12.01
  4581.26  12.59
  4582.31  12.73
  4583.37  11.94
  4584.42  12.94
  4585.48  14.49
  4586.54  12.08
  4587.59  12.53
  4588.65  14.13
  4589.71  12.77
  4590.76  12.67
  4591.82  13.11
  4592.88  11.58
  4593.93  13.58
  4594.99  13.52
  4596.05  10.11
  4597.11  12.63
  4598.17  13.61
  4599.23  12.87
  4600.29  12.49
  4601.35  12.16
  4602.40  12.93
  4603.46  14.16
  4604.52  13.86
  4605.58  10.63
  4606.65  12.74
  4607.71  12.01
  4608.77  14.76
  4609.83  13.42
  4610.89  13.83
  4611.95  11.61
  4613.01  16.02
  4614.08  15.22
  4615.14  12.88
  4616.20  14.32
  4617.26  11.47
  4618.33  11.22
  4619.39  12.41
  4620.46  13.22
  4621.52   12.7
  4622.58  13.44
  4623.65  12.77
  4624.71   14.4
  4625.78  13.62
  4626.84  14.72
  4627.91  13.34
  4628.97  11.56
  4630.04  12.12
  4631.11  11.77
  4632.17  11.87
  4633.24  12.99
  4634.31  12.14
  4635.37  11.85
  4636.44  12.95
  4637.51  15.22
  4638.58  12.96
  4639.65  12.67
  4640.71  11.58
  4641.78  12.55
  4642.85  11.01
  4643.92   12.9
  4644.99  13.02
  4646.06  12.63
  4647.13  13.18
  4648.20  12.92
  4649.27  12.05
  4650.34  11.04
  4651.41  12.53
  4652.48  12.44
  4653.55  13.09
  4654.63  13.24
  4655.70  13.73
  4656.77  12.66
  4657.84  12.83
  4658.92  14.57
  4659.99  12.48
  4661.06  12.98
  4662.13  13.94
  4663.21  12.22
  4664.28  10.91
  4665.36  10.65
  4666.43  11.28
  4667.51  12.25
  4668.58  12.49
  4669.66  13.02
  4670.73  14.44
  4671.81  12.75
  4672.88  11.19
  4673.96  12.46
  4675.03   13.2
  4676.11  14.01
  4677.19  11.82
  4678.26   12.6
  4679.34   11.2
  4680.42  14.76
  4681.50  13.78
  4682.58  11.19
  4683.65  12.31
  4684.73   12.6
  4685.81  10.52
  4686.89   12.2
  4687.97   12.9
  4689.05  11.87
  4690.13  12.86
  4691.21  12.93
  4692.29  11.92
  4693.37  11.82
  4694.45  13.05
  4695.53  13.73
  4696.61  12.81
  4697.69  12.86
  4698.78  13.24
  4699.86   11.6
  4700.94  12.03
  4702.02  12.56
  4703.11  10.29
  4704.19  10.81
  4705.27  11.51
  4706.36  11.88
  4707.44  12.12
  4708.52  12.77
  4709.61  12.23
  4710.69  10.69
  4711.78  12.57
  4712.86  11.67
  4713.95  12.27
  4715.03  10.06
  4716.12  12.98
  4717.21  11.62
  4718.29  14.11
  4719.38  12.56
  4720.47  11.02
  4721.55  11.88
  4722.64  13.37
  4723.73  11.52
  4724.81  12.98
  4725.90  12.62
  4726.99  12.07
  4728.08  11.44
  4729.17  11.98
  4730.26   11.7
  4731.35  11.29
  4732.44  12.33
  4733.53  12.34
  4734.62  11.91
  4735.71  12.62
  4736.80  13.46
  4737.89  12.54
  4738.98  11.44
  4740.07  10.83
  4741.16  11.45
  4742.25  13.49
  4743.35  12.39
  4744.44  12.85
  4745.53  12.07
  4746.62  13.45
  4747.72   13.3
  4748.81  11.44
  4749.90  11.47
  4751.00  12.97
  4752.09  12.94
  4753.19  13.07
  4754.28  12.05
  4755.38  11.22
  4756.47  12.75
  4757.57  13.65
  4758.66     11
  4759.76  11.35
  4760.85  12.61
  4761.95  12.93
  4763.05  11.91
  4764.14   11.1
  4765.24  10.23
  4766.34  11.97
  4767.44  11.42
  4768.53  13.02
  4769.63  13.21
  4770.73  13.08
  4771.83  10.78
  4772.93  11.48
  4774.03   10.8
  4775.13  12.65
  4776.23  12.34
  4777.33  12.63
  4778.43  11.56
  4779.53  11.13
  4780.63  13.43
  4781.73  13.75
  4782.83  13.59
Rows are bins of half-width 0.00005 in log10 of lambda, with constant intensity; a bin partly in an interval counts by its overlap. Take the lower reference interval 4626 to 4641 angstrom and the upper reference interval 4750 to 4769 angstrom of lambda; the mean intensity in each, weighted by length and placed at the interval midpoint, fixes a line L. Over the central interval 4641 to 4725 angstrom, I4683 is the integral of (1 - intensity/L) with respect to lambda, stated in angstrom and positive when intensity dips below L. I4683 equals 0.70 angstrom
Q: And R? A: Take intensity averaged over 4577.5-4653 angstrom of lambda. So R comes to 12.8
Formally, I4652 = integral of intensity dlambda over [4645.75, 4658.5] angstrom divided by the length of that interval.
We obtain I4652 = 12.7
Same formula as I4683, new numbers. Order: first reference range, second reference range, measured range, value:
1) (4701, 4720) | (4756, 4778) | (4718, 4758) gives -1.16 angstrom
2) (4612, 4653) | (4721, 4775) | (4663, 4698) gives 0.29 angstrom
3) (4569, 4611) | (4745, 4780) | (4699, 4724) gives 0.77 angstrom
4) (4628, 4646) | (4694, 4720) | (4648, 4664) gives -0.55 angstrom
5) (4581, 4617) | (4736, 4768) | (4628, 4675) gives 0.68 angstrom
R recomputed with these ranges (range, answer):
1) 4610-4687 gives 12.7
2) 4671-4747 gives 12.3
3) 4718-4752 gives 12.3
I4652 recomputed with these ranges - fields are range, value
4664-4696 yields 12.4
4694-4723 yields 12.1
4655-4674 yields 12.6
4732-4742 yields 12.1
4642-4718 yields 12.4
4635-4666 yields 12.6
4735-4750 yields 12.4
